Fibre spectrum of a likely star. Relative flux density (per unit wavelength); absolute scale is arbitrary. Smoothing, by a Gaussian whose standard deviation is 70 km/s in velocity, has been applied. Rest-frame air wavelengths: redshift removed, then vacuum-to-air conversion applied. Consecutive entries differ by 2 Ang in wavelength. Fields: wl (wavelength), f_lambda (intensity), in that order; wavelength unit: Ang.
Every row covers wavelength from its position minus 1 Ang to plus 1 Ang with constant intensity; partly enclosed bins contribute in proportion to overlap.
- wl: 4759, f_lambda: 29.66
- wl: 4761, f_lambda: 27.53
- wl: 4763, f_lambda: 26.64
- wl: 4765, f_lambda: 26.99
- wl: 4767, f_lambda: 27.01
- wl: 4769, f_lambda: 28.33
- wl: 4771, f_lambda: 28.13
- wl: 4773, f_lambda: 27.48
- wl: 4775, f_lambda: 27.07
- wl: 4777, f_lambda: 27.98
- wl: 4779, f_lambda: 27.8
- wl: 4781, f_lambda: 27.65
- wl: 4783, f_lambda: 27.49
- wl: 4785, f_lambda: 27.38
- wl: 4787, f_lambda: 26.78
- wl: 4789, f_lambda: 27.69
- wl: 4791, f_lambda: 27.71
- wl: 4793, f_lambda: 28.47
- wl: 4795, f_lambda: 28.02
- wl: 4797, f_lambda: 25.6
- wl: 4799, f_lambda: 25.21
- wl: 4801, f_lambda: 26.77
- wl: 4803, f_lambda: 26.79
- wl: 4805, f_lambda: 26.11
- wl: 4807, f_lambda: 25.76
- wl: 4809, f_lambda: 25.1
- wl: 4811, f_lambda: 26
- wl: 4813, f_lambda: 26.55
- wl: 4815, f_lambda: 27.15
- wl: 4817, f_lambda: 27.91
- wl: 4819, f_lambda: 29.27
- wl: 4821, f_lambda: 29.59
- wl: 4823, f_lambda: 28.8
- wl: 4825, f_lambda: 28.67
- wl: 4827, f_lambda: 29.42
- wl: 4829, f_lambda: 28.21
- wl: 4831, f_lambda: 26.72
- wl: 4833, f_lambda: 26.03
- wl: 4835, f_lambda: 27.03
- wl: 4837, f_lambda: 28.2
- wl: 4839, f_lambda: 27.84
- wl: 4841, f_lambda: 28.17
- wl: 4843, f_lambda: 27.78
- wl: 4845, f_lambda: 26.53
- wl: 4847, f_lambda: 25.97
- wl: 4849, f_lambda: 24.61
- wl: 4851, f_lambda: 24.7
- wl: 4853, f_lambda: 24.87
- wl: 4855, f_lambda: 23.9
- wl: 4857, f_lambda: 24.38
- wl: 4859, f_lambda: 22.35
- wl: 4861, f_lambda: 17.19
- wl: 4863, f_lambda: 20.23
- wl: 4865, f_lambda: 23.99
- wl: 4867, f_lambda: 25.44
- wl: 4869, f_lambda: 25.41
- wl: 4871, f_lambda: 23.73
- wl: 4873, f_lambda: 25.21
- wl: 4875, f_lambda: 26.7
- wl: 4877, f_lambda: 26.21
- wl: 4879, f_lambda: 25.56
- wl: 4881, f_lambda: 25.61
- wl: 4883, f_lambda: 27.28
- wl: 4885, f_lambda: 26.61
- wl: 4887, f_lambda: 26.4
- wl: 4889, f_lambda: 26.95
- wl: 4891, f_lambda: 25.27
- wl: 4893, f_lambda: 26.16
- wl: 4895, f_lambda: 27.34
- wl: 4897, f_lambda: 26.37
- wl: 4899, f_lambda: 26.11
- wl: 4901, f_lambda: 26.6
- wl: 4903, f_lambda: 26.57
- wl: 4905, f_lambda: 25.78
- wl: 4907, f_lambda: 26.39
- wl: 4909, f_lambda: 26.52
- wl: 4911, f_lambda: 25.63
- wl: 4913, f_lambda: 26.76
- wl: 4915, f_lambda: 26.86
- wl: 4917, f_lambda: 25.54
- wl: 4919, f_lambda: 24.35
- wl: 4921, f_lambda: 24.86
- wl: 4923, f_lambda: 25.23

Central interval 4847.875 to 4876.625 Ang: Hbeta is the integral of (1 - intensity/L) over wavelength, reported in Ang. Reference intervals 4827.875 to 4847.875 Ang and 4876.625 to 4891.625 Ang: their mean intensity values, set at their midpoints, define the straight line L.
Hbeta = 3.1 Ang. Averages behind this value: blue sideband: 27.3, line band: 23.8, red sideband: 26.3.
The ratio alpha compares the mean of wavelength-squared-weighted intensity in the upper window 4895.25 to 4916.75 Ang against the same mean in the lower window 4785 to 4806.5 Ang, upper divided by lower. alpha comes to 1.03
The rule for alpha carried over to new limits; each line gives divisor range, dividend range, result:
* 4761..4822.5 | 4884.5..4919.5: 1.01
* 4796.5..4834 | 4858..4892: 0.93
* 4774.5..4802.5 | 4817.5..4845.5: 1.05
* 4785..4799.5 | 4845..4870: 0.90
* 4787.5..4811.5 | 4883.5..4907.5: 1.03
